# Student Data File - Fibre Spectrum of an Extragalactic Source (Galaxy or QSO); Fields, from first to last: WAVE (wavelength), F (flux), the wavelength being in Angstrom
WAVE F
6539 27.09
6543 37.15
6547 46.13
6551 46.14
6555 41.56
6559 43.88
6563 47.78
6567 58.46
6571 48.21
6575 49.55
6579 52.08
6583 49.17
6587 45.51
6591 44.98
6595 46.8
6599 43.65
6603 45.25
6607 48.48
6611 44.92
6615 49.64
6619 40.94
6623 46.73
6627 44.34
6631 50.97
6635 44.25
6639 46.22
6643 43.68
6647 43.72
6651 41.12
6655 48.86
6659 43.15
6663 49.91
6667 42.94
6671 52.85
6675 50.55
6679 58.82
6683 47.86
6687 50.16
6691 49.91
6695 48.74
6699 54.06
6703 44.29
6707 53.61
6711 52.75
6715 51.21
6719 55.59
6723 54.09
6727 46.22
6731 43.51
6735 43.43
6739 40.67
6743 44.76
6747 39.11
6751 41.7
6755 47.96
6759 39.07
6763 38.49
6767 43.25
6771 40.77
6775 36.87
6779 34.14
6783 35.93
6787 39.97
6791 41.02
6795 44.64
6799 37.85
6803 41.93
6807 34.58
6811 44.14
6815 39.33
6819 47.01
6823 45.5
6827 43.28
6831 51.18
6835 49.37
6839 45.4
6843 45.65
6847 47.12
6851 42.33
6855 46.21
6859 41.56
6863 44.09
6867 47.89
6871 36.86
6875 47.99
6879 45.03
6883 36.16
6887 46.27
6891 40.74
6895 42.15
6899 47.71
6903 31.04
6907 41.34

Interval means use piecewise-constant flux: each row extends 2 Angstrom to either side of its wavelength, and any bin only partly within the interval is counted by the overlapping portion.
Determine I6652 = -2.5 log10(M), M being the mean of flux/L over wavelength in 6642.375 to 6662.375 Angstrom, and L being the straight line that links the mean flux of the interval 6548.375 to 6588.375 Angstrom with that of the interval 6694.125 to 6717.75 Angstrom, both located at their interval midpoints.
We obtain 0.125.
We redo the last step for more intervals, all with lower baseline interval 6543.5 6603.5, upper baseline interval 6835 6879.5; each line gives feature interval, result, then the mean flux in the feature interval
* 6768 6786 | 0.21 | 37.4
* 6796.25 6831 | 0.07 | 42.3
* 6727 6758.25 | 0.06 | 43.1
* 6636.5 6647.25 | 0.04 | 44.7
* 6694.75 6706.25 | -0.08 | 49.6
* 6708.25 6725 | -0.16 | 53.4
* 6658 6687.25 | -0.08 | 49.7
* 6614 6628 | 0.04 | 45.2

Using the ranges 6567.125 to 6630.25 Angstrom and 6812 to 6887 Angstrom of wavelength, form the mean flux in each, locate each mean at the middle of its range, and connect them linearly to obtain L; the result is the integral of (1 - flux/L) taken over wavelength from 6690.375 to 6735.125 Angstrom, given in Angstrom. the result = -3.97 Angstrom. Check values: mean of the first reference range 47.1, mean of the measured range 50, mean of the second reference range 44.6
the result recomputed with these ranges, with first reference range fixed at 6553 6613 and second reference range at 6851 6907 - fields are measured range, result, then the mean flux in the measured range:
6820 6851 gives -2.34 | 46.5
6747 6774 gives 1.81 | 41.5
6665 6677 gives -0.75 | 48.8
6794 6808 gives 1.29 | 39.8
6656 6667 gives 0.00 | 46.1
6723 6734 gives -0.35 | 46.4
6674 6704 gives -3.37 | 50.8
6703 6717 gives -1.87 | 51.3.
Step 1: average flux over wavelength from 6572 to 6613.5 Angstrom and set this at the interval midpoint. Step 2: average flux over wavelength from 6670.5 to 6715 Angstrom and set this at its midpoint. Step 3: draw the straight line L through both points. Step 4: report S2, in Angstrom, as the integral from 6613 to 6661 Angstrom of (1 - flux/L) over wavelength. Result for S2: 3.52 Angstrom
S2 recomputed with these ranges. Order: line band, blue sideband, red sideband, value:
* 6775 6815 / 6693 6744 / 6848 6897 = 5.9 Angstrom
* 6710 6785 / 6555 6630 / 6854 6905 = 1.9 Angstrom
